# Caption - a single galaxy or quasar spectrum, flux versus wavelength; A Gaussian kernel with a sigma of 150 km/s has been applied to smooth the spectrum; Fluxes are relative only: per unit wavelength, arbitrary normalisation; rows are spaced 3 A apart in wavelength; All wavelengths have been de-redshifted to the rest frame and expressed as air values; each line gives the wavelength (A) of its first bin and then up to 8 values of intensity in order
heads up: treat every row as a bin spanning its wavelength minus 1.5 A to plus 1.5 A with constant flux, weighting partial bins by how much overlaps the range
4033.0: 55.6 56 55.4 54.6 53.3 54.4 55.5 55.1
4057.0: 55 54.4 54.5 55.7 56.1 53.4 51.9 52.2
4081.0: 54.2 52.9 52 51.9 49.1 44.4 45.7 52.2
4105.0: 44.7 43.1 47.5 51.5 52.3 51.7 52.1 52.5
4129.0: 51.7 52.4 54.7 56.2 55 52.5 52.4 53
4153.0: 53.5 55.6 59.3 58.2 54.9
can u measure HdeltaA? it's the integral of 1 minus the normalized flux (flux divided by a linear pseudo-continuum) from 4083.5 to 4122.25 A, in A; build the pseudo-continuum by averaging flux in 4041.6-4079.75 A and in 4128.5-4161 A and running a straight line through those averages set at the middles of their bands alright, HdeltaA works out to 3.72 A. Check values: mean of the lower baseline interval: 54.3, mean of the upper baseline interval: 54.3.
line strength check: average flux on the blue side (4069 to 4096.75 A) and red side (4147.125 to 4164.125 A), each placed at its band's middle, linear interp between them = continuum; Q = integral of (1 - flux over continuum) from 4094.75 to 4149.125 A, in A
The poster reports 3.1 A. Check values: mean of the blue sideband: 51.8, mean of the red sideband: 55.6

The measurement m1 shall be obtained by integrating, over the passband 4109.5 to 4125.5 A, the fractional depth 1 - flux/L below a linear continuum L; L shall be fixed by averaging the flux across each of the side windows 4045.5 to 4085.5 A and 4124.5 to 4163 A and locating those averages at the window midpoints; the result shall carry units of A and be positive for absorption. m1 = 0.9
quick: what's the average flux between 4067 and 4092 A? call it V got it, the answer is 53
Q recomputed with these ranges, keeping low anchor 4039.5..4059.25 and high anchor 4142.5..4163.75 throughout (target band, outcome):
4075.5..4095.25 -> 1.1 A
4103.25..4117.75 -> 1.9 A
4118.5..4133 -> 0.7 A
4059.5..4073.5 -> 0.0 A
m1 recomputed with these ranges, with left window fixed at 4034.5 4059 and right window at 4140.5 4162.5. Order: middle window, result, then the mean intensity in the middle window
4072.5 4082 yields 0.37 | 52.8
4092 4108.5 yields 2.46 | 46.7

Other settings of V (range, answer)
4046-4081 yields 54.4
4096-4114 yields 46.9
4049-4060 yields 55.1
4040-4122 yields 51.8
